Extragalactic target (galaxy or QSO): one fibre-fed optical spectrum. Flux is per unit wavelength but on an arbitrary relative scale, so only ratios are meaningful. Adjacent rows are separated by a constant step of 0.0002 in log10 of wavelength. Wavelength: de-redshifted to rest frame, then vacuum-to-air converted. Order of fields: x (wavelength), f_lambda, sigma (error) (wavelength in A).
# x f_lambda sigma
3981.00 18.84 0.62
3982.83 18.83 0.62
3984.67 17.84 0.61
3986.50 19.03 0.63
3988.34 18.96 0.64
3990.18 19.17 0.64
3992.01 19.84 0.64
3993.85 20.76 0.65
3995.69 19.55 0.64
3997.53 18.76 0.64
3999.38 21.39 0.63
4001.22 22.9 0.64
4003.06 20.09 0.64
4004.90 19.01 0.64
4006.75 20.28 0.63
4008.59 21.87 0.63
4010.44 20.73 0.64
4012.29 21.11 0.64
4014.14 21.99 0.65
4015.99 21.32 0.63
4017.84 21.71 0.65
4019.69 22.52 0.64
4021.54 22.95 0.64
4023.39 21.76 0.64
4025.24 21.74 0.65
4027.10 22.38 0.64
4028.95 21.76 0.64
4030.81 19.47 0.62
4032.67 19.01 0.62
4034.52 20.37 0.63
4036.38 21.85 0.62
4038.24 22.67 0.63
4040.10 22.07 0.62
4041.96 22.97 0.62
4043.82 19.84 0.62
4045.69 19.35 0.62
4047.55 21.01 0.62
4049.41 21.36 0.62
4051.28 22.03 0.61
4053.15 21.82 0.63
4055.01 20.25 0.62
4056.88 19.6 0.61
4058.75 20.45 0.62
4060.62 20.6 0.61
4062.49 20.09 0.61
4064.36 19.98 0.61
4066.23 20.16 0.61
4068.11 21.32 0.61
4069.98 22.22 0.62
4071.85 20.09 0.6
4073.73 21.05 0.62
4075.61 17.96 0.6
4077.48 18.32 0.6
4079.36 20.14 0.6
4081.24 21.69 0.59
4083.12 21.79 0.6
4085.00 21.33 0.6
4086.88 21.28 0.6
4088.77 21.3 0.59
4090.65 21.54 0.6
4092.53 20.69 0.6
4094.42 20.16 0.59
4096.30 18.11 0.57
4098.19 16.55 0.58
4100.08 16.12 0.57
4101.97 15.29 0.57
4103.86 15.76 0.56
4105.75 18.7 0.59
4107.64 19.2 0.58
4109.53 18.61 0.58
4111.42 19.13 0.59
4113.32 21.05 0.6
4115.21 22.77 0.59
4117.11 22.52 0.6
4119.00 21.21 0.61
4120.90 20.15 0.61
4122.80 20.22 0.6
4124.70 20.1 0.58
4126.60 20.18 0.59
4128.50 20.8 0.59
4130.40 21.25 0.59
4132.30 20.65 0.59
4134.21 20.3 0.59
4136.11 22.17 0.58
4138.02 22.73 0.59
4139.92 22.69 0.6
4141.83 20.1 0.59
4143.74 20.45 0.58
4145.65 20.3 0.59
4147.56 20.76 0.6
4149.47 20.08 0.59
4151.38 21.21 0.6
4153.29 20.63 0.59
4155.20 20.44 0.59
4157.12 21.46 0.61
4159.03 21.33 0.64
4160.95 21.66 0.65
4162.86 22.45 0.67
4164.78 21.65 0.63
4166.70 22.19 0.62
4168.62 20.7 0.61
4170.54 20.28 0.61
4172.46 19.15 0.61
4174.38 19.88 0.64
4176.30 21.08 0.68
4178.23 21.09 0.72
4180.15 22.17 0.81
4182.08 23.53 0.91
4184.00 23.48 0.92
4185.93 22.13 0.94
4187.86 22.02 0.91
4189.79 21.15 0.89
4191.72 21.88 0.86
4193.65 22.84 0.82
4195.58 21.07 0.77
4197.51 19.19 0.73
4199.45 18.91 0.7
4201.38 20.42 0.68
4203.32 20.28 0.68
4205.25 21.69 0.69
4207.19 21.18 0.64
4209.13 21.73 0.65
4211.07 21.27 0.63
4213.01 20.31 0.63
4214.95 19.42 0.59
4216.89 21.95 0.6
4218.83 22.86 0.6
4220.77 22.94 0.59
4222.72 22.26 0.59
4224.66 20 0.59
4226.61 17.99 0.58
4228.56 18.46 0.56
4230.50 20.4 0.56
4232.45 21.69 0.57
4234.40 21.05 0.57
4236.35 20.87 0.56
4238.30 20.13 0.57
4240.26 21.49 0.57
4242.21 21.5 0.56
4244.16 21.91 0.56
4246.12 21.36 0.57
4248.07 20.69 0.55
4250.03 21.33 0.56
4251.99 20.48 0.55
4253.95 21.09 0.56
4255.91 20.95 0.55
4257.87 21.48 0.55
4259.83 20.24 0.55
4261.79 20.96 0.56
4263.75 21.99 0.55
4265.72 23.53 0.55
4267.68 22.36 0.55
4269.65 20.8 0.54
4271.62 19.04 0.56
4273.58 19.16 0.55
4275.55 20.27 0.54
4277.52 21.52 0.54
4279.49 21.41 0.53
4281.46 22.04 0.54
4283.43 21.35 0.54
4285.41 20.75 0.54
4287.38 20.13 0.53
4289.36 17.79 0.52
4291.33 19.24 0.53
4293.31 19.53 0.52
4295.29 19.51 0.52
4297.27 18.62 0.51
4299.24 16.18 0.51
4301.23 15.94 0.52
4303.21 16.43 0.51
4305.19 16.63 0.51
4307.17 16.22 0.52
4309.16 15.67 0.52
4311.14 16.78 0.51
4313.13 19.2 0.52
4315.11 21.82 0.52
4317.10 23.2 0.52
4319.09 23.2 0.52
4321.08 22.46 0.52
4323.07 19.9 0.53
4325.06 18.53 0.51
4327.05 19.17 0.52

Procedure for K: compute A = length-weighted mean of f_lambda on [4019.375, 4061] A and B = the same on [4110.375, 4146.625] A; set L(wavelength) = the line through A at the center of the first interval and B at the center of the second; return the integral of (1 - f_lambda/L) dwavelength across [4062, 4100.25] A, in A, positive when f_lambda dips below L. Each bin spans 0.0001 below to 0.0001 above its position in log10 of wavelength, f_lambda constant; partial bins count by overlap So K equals 1.68 A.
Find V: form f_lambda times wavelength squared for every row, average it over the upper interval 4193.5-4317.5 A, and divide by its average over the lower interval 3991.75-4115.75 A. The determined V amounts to 1.09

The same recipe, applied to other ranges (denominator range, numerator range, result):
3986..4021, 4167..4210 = 1.12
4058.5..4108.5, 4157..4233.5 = 1.13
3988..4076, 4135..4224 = 1.10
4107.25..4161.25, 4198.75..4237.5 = 1.04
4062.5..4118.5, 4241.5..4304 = 1.12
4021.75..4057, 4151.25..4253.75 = 1.08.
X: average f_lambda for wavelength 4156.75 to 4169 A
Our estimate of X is 21.7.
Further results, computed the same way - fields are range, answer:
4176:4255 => 21.2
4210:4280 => 21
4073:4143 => 20.1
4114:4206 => 21.2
